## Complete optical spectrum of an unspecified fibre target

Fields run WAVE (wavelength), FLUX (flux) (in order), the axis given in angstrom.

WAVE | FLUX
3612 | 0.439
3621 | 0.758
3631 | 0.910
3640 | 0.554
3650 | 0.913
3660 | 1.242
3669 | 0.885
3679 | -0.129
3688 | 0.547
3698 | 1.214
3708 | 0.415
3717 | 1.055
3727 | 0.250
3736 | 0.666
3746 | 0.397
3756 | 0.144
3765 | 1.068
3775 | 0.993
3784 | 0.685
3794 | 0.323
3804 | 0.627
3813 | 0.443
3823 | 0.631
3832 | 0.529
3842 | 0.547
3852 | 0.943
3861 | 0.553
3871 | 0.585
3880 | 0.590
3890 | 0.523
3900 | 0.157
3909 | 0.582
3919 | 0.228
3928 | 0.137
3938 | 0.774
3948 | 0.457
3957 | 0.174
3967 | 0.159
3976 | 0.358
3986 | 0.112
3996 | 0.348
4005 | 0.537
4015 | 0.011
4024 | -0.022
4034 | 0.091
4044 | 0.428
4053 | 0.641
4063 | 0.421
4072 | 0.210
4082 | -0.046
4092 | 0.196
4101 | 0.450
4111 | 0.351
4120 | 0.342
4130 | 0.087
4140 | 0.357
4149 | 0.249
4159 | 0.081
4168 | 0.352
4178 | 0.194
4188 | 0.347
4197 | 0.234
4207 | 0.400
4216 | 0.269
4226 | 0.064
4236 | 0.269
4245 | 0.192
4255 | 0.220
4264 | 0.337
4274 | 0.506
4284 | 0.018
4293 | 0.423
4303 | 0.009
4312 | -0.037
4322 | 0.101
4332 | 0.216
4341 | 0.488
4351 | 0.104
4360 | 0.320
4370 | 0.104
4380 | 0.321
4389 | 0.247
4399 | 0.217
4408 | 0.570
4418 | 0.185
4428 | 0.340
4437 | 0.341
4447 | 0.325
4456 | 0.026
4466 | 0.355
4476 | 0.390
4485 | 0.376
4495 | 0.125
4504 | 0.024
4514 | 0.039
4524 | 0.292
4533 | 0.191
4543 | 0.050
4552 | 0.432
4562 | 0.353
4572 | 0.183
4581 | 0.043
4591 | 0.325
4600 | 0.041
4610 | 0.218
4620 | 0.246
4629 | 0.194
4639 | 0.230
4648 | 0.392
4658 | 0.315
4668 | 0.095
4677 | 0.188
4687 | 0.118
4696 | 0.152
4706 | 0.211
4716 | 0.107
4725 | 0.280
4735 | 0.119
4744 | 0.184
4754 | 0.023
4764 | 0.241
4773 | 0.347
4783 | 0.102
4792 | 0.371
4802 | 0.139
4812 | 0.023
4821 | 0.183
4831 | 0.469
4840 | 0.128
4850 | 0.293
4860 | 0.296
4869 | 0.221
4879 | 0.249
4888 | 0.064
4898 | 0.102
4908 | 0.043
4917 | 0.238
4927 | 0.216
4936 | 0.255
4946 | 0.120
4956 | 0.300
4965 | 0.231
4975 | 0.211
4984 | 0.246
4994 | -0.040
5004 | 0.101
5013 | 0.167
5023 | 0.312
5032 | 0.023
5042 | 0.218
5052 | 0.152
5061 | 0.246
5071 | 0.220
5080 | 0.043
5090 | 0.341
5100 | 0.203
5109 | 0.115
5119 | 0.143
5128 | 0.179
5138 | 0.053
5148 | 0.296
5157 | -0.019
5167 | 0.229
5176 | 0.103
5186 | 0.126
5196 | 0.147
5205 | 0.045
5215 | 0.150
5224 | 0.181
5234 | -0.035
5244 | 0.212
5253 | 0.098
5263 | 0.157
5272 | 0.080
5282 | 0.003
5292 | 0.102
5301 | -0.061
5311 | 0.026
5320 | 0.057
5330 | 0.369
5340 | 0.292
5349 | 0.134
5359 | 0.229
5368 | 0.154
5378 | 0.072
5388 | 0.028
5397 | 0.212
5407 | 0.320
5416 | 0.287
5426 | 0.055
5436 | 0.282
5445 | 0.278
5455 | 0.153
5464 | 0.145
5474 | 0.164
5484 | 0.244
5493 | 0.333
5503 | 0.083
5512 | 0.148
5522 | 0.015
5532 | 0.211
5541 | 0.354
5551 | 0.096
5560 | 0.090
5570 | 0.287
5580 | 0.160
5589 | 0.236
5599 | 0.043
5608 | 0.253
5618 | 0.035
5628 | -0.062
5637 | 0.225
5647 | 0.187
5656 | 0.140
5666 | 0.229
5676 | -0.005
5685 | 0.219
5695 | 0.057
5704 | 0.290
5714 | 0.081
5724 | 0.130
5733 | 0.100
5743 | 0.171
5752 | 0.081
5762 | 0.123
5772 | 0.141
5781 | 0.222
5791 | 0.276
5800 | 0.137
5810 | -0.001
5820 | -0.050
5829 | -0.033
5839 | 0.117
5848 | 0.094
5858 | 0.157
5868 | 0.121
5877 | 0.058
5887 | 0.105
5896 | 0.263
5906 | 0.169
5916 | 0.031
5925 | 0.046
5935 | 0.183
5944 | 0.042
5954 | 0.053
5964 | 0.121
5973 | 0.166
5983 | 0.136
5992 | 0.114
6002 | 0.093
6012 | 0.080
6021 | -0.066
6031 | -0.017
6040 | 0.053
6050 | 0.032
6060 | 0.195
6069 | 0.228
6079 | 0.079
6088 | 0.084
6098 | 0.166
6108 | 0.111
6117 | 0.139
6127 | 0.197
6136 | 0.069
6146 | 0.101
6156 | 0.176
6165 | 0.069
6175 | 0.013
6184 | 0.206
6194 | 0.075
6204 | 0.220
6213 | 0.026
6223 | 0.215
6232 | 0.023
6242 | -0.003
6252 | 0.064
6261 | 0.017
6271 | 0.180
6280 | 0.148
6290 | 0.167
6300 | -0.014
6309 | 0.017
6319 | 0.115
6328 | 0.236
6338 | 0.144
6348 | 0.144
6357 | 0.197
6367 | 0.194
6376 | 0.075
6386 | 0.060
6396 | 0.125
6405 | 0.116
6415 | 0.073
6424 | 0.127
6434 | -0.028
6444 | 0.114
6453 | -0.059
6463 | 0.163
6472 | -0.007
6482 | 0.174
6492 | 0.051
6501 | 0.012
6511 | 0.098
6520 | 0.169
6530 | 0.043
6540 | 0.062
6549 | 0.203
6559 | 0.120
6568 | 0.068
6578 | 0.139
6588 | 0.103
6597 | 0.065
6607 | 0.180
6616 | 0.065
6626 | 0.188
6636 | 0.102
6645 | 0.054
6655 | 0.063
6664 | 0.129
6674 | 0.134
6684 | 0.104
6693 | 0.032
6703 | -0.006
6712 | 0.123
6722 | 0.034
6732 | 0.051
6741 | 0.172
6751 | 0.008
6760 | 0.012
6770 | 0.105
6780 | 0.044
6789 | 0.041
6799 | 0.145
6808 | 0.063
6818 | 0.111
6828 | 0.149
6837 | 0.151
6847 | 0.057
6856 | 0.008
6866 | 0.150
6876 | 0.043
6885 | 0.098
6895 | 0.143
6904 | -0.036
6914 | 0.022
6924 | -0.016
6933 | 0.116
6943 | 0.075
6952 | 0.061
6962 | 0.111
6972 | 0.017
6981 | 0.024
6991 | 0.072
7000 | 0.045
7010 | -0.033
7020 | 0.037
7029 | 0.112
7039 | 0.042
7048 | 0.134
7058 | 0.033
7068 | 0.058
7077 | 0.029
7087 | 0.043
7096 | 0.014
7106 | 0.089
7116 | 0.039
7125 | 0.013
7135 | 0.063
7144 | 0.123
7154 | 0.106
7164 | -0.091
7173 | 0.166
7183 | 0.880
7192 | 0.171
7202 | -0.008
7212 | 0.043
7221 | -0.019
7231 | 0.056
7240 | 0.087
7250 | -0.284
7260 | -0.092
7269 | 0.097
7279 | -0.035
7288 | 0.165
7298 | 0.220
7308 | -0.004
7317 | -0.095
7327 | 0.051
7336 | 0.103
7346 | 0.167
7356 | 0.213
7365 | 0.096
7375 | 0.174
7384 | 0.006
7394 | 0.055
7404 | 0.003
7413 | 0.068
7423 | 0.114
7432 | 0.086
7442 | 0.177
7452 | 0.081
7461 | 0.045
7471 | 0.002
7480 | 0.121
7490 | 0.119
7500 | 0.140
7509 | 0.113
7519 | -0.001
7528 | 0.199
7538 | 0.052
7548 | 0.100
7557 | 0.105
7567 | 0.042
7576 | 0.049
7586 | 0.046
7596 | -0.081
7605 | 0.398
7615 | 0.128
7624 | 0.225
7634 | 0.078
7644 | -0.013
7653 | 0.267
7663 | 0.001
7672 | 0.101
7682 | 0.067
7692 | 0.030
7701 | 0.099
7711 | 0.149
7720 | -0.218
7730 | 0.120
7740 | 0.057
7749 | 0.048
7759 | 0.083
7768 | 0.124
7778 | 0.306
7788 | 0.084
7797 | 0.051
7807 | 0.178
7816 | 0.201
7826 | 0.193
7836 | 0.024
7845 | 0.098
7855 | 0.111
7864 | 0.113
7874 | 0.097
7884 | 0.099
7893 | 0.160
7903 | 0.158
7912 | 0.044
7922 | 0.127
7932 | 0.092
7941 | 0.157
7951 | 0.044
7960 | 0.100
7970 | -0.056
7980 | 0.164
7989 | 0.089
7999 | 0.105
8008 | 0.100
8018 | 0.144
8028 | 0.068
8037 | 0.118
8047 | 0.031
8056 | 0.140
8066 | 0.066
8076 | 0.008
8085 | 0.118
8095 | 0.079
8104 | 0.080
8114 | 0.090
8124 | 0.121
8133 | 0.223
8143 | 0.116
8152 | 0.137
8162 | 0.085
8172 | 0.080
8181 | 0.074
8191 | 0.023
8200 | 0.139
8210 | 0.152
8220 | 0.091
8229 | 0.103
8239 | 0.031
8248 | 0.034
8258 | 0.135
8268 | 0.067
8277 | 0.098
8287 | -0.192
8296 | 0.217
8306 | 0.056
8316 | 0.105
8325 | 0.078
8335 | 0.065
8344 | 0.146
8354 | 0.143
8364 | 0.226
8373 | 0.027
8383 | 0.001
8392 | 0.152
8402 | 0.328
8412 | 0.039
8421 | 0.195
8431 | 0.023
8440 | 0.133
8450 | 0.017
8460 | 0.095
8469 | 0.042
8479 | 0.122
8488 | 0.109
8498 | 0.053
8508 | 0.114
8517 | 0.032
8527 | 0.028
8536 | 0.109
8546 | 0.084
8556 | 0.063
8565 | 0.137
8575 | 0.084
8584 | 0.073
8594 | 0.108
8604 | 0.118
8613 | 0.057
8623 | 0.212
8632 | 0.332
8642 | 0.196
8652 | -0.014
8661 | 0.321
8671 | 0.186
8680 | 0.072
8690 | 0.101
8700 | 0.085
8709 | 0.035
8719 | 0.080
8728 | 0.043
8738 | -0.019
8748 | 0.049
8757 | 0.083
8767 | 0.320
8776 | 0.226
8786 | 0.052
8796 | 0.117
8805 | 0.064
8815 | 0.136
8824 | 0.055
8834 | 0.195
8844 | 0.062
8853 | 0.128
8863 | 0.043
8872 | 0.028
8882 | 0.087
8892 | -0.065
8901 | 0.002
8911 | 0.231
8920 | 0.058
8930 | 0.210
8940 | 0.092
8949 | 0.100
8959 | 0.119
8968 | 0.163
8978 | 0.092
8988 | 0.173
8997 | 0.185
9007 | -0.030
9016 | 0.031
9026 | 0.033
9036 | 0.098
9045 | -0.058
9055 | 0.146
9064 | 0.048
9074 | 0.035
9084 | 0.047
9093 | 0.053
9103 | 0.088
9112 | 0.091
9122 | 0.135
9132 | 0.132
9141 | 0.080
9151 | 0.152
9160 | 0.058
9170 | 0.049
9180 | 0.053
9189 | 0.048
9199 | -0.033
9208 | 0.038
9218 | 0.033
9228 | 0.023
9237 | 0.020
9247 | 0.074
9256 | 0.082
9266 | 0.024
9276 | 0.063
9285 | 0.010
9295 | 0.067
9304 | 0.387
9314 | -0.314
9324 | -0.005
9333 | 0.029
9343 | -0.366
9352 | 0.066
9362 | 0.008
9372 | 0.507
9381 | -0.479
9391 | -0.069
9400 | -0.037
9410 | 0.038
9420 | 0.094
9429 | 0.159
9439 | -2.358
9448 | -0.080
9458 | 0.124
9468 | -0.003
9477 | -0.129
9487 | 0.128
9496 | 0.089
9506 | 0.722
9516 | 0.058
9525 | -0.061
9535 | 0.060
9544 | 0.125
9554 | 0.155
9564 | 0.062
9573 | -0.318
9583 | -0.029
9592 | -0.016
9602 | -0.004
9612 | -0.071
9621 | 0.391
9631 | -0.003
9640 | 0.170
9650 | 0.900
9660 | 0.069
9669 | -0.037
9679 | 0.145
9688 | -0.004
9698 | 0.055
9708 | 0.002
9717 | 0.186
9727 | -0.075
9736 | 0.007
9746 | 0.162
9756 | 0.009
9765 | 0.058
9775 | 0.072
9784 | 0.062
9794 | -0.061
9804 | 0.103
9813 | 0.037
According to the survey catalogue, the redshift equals 0.926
